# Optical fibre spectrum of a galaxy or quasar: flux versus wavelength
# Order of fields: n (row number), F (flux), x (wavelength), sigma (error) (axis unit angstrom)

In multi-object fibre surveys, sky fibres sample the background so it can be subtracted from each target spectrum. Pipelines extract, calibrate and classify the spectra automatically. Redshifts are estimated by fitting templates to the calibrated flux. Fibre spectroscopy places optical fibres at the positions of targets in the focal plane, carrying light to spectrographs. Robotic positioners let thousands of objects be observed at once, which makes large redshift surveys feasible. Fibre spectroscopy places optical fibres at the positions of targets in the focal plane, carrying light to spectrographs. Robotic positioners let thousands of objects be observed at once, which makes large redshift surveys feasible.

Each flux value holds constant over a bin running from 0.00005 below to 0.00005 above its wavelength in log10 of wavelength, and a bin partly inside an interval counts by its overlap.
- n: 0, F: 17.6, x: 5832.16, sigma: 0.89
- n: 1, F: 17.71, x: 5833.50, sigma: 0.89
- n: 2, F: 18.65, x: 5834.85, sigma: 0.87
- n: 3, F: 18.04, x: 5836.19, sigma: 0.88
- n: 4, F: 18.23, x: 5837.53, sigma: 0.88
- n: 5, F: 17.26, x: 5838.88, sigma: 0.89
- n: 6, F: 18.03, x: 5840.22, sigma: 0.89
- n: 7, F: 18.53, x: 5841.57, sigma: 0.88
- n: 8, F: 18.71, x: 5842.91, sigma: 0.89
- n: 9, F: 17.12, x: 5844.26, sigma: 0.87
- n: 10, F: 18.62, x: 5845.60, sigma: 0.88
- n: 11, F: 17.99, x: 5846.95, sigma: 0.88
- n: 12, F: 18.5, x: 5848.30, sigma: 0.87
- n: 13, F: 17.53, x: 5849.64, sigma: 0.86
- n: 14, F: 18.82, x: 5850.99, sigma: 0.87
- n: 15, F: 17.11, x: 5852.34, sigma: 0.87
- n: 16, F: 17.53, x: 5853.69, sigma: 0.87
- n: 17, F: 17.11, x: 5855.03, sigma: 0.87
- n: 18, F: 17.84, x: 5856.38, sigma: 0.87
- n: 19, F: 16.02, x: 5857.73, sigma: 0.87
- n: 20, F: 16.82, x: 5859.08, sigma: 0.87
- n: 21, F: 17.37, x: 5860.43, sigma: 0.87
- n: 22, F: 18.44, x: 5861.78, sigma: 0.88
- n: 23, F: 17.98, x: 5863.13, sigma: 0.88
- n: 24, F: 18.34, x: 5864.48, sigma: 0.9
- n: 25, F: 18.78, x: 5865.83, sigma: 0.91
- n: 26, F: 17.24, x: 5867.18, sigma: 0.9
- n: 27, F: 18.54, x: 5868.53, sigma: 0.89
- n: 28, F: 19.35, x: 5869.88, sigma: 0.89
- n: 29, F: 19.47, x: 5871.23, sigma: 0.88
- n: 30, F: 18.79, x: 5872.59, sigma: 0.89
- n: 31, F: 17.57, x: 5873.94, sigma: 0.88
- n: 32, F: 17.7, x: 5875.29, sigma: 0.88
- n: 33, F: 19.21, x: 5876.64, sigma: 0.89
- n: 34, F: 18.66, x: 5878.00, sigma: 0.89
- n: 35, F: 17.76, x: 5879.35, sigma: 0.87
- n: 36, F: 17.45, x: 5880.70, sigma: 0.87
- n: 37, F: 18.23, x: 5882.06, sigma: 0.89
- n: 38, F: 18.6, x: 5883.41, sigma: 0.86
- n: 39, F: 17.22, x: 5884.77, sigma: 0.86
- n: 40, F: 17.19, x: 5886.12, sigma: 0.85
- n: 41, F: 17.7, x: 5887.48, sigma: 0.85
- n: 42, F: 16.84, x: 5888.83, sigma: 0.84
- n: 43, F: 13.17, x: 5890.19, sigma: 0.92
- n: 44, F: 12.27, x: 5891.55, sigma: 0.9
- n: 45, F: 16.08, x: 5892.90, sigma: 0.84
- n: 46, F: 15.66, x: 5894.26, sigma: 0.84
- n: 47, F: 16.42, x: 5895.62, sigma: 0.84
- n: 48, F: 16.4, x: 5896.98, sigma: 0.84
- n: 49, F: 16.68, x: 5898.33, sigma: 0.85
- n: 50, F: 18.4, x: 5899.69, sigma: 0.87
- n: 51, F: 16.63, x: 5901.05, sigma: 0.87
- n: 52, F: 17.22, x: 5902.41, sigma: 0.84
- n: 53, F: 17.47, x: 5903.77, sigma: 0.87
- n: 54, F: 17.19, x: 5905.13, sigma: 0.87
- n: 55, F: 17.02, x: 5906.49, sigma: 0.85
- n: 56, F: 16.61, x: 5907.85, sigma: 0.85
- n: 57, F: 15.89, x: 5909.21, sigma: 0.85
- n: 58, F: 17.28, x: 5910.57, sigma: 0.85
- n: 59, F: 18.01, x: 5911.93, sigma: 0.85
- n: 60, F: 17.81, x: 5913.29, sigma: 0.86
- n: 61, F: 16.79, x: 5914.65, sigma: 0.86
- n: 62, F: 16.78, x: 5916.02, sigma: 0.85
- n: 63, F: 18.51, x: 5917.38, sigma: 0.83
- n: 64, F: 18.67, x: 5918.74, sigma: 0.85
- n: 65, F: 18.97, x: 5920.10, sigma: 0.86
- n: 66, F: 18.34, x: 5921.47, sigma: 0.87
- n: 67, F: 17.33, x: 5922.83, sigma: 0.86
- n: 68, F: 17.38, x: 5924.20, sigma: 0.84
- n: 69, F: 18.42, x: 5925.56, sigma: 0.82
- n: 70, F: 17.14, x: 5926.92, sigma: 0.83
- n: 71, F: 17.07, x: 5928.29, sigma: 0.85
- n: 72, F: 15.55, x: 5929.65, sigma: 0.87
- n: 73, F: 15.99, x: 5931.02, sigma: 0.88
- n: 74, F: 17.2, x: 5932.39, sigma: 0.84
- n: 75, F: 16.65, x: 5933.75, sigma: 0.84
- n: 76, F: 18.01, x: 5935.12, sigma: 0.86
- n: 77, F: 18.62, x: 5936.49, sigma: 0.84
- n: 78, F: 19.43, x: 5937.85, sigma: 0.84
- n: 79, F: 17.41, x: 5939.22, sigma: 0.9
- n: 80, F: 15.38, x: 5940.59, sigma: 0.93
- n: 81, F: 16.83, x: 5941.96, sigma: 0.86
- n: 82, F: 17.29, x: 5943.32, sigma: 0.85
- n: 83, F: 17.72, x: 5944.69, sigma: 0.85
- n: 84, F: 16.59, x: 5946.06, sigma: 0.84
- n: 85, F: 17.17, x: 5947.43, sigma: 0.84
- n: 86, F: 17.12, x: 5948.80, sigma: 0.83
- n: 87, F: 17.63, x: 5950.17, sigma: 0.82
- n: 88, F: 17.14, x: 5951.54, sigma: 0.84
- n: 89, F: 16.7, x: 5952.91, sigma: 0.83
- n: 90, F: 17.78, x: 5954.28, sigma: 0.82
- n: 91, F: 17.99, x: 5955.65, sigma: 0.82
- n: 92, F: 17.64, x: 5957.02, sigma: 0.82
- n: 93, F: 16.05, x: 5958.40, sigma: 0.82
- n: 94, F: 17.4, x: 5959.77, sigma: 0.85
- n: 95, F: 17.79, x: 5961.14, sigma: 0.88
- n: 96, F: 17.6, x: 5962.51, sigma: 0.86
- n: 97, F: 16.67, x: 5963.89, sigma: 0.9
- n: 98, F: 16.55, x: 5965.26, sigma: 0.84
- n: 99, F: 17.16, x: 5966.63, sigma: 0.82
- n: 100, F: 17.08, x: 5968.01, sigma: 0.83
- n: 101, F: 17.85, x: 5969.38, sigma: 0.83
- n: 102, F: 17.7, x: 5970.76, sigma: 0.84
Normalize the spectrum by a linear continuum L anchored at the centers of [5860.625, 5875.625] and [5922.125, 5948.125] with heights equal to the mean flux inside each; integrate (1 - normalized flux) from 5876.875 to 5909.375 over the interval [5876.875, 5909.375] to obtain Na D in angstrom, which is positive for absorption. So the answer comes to 2.02 angstrom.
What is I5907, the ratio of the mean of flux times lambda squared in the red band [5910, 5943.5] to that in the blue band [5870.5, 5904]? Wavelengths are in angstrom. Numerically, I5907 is 1.03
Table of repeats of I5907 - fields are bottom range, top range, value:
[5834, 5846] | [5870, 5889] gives 1.01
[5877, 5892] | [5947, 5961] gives 1.04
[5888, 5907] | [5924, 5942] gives 1.07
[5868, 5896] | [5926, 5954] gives 1.01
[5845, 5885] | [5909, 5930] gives 0.99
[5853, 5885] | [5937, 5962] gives 0.99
